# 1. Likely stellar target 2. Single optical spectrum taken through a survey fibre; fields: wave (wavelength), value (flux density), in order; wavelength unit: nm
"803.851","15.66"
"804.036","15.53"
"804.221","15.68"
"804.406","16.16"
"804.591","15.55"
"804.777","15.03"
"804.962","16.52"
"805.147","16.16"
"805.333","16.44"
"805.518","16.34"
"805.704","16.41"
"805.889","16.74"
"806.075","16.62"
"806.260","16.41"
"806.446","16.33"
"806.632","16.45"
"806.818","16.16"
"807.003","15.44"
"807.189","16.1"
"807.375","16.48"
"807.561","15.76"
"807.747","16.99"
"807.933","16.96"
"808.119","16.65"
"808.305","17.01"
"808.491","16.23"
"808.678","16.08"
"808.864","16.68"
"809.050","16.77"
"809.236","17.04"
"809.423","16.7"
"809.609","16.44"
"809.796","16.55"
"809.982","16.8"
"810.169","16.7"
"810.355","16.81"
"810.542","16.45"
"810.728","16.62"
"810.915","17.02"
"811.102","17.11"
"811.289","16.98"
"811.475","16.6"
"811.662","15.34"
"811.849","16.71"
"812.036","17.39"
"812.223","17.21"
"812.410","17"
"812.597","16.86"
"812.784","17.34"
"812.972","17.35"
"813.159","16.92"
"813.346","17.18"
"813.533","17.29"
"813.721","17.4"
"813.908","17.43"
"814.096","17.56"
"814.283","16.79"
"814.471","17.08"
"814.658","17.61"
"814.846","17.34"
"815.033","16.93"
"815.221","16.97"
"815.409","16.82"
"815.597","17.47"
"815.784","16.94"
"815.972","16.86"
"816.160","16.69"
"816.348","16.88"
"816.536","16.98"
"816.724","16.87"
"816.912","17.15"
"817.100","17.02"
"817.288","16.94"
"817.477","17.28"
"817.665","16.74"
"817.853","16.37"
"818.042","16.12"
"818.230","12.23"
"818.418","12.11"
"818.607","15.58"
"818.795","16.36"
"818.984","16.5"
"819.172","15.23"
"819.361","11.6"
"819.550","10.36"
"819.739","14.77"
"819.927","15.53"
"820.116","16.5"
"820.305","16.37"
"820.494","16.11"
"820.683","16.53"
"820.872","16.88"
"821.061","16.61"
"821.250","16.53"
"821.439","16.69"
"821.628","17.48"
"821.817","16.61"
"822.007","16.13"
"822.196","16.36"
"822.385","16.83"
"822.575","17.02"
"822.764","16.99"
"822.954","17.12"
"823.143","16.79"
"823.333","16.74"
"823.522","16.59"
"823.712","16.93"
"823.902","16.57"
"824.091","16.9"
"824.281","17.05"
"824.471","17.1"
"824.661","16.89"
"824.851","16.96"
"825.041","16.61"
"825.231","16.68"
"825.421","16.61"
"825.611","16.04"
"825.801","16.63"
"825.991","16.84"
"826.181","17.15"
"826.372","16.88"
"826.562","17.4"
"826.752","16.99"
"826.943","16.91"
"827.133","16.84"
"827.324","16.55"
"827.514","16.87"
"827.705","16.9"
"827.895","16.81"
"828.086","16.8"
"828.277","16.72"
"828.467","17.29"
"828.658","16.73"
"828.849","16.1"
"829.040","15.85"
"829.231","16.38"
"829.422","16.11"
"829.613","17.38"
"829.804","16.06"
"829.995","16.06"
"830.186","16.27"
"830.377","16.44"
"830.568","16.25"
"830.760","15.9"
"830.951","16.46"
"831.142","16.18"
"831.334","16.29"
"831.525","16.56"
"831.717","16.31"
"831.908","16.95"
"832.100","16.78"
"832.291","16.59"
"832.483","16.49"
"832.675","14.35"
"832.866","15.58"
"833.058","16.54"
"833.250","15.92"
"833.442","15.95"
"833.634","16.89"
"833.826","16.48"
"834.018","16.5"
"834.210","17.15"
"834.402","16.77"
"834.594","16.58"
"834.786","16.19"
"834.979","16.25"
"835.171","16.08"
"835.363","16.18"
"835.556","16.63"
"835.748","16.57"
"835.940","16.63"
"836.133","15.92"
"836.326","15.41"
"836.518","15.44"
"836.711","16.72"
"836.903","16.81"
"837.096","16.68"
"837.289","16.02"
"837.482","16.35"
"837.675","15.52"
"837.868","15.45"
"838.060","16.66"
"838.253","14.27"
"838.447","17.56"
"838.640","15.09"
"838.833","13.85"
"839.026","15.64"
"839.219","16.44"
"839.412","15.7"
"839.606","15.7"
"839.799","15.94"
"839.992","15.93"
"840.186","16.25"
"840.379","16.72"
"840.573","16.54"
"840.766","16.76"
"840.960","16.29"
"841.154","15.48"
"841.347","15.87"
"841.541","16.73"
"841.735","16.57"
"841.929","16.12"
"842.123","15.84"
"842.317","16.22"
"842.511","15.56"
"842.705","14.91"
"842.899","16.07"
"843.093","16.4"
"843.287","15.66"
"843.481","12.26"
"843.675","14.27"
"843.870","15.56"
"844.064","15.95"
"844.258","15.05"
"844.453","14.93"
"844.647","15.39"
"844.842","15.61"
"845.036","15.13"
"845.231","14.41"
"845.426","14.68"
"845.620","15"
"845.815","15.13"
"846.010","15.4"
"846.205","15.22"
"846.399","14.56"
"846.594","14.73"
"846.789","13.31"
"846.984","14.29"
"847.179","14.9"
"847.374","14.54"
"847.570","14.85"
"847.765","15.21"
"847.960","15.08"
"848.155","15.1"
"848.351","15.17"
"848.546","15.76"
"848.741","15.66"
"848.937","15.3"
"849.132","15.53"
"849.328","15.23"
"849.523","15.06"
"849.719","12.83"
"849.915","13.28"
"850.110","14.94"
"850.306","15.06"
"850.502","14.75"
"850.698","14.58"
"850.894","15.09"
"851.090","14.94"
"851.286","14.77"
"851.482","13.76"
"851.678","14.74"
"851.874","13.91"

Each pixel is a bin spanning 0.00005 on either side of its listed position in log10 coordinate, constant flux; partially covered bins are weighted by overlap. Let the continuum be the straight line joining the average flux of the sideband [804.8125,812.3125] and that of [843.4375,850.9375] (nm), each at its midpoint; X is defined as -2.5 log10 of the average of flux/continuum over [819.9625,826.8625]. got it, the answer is -0.06 mag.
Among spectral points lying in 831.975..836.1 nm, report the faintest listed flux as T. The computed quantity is 14.35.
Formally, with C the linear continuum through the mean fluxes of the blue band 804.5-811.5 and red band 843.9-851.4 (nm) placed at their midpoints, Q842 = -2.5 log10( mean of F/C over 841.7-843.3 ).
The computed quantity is -0.06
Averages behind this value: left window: 16.5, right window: 14.9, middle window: 15.9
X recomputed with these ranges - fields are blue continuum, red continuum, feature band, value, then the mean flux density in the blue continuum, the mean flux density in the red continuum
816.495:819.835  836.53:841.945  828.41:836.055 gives -0.04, 15.3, 16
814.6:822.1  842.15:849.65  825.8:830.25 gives -0.06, 16.1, 15.1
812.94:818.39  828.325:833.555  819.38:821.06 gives 0.09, 16.8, 16.3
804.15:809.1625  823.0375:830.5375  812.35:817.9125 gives -0.04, 16.3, 16.7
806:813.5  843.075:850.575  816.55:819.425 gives 0.04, 16.7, 14.9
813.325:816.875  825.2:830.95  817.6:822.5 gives 0.09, 17.1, 16.6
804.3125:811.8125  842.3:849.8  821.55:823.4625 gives -0.06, 16.4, 15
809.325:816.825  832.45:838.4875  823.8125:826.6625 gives -0.02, 17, 16.2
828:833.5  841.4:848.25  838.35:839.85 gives -0.01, 16.3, 15.2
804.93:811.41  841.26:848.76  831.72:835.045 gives -0.05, 16.5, 15.2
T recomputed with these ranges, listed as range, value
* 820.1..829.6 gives 15.85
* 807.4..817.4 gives 15.34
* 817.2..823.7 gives 10.36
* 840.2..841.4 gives 15.48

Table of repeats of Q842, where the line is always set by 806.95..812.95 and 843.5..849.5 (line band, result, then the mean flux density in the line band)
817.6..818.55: 0.113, 14.7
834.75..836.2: -0.056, 16.3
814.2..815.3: -0.044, 17.1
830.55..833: -0.037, 16.2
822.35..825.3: -0.055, 16.9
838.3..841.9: -0.052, 16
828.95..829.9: -0.039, 16.4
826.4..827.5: -0.069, 16.9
